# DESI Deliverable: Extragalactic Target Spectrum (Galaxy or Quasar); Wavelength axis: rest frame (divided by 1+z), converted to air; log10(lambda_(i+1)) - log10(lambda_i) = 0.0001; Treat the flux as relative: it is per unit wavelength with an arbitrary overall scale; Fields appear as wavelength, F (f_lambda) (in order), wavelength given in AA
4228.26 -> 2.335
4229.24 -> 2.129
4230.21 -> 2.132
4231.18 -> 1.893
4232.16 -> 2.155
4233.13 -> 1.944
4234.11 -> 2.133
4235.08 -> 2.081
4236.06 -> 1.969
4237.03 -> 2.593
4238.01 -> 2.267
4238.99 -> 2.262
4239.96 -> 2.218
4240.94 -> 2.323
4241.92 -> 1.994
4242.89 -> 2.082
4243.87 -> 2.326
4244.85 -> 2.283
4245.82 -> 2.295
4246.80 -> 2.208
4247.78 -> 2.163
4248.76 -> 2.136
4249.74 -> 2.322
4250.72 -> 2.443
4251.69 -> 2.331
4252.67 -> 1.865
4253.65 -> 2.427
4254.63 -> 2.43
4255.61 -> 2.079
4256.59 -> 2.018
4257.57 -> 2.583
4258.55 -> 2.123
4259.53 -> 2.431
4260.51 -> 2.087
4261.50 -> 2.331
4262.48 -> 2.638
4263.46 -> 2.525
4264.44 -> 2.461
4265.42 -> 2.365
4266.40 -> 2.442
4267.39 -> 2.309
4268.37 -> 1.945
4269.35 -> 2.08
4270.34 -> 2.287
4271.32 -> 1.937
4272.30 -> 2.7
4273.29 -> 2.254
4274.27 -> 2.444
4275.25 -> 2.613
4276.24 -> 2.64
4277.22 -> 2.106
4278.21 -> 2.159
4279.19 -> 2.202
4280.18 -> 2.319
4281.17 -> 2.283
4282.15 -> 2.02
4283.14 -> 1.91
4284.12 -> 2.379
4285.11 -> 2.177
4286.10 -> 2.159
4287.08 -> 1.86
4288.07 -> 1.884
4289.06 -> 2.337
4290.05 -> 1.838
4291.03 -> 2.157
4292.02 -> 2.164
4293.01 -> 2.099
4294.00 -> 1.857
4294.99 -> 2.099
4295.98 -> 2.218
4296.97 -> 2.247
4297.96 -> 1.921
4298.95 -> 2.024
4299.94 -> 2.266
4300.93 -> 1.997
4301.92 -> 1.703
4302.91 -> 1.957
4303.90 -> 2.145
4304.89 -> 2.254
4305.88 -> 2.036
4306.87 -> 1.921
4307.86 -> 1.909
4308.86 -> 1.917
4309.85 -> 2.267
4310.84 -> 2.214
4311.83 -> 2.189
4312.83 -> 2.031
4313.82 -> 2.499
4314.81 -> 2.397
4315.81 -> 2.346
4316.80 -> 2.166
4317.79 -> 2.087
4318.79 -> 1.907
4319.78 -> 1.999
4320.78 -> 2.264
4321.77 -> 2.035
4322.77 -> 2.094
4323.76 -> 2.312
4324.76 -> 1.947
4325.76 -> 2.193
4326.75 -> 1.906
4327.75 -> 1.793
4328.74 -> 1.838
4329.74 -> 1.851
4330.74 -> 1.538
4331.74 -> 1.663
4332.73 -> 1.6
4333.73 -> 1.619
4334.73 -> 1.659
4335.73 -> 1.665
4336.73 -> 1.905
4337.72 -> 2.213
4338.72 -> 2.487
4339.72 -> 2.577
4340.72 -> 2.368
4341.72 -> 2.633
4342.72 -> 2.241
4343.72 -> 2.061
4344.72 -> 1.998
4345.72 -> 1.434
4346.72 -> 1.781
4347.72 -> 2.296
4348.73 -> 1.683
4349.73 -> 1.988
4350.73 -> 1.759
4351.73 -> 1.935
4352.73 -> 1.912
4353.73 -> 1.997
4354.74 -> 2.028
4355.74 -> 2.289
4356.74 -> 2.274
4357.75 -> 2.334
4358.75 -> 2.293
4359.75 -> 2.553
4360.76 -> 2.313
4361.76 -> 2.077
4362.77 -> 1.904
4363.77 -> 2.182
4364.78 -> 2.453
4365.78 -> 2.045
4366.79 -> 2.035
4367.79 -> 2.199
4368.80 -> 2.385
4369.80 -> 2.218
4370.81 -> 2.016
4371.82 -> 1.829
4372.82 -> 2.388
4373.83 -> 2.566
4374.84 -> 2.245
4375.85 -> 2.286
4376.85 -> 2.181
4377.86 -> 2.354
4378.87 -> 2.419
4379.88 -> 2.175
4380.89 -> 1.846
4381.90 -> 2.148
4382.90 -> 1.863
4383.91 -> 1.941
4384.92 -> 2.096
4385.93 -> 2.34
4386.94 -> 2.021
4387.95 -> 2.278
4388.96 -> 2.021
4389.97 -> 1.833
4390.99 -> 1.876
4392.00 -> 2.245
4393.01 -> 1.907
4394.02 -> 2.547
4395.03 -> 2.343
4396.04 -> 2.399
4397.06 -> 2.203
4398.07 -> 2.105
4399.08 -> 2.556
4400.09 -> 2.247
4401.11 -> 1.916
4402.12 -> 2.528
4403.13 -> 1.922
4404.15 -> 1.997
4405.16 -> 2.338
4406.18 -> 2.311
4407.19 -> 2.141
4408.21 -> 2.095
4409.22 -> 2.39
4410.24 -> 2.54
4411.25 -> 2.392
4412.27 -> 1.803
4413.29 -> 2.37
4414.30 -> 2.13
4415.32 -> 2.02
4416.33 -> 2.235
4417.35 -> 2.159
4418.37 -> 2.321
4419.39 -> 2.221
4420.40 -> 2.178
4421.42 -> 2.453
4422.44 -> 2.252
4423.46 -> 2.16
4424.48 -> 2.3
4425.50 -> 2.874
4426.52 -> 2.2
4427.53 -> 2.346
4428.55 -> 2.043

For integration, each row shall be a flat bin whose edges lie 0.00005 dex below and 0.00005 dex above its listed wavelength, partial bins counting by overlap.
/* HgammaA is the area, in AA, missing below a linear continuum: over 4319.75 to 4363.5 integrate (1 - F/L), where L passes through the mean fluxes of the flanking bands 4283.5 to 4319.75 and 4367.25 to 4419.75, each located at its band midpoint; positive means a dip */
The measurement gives 2.2 AA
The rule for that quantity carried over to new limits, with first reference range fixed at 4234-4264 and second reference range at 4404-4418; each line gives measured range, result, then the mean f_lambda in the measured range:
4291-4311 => 1.6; 2.06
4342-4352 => 1.3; 1.93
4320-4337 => 2.7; 1.88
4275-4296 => 0.9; 2.15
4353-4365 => 0.1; 2.21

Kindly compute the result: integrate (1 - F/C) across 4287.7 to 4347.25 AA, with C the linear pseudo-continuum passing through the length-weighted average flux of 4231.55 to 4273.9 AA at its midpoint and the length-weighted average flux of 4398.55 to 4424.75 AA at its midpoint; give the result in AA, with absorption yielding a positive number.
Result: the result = 5.2 AA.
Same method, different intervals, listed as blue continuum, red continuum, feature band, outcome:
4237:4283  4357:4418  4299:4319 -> 1.2 AA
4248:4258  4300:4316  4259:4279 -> -1.1 AA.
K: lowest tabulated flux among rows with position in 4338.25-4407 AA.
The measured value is 1.434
